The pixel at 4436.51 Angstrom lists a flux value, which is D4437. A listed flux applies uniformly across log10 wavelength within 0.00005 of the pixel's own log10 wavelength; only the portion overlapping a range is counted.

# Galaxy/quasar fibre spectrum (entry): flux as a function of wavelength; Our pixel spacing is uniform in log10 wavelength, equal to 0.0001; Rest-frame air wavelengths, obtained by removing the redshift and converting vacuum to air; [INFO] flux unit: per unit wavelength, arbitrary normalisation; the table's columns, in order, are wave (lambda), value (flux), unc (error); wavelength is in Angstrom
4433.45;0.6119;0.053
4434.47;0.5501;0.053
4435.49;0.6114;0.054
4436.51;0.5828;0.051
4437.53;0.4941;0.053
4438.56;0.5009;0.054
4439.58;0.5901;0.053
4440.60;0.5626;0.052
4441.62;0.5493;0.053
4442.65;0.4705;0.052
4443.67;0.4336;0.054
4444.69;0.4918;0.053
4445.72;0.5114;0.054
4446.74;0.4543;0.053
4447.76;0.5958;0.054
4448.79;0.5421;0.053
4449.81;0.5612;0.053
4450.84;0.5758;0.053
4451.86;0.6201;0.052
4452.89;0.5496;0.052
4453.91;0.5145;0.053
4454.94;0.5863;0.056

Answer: 0.5828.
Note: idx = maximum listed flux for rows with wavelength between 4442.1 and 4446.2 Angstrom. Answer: 0.5114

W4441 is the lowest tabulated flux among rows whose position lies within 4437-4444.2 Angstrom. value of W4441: 0.4336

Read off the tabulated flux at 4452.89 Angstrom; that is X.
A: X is 0.5496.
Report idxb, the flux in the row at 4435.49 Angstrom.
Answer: 0.6114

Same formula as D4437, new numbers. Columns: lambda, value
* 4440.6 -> 0.5626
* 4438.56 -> 0.5009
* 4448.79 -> 0.5421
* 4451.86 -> 0.6201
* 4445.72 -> 0.5114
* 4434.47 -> 0.5501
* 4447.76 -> 0.5958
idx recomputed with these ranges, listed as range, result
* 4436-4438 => 0.5828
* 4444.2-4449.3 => 0.5958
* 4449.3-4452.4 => 0.6201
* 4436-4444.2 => 0.5901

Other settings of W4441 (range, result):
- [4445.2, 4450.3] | 0.4543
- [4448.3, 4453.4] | 0.5421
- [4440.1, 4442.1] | 0.5493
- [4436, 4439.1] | 0.4941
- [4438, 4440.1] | 0.5009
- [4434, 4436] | 0.5501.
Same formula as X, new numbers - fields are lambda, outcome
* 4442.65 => 0.4705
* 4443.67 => 0.4336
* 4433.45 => 0.6119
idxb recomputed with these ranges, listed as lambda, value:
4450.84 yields 0.5758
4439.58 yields 0.5901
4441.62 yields 0.5493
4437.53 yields 0.4941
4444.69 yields 0.4918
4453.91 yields 0.5145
